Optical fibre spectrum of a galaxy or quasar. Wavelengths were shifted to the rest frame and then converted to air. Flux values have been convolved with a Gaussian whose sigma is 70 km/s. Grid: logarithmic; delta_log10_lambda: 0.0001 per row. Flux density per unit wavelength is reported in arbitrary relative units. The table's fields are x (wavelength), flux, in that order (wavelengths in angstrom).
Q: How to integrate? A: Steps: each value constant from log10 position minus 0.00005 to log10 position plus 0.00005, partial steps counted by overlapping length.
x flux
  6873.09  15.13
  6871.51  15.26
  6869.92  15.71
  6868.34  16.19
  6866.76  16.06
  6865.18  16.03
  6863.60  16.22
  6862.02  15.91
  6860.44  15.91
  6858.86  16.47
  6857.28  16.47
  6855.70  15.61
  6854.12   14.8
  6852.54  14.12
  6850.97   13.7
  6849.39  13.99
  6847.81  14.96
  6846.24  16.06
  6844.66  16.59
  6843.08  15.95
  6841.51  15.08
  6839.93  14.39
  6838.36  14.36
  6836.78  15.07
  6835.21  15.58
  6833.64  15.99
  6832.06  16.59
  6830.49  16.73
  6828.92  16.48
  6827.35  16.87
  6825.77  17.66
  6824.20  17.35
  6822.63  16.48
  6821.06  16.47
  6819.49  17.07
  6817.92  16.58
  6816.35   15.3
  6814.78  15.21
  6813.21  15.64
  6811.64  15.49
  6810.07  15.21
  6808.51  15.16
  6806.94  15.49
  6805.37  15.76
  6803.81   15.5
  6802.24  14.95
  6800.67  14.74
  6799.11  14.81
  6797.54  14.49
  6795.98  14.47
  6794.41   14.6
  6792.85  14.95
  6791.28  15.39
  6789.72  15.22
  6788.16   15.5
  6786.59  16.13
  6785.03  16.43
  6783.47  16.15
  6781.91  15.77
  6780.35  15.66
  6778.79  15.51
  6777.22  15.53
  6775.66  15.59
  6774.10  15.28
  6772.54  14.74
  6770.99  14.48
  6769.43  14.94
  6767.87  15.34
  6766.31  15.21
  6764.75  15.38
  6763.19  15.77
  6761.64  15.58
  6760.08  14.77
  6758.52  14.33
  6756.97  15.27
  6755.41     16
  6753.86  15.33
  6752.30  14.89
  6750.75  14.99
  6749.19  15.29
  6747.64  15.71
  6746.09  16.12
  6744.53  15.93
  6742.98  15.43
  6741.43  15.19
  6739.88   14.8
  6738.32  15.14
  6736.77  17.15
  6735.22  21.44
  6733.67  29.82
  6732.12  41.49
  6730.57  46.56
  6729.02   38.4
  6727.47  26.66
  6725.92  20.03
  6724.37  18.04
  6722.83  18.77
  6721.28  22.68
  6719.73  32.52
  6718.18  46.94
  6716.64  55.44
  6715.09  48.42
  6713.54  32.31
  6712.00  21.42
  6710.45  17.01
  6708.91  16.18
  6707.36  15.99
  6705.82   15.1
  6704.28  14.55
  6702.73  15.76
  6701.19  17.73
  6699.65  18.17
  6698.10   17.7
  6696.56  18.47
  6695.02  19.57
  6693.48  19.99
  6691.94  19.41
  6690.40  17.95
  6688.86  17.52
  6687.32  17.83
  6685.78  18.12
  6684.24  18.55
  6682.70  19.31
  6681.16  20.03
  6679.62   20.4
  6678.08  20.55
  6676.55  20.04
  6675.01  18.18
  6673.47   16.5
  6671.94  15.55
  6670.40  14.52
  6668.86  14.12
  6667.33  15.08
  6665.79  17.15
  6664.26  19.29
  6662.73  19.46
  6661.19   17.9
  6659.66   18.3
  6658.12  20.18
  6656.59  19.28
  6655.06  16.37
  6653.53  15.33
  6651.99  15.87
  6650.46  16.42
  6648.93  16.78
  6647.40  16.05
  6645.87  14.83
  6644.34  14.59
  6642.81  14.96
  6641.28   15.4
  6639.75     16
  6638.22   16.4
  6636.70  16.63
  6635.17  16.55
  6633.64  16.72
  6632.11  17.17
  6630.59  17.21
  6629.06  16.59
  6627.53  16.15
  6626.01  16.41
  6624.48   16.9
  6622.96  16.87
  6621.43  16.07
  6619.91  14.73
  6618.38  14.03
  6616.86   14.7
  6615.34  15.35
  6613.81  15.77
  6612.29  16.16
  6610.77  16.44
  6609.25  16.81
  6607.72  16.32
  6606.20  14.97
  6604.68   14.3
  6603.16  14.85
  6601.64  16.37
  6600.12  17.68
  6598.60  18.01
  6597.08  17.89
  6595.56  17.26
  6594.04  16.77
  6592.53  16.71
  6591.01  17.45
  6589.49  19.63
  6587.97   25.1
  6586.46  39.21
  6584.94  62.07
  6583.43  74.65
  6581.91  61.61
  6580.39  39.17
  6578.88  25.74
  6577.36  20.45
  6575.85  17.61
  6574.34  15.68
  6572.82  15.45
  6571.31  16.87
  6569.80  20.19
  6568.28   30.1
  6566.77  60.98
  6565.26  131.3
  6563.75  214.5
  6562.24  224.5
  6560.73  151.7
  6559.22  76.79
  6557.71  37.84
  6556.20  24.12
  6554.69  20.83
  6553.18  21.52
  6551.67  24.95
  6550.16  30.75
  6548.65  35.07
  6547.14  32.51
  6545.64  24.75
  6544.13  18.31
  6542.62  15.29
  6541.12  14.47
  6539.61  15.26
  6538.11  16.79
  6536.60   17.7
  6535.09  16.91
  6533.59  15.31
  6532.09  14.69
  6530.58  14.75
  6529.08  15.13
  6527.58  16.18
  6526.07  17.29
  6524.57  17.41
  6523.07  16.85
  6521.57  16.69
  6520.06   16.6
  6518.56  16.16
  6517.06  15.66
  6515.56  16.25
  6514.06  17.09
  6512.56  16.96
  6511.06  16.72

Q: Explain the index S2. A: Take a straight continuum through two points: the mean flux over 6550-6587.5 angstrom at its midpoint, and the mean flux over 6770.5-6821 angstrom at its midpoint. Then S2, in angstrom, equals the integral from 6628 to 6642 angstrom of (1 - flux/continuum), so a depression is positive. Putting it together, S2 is 9.0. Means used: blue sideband 58.5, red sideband 15.4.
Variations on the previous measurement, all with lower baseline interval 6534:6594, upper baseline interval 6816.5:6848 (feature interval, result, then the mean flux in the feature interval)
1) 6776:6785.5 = 2.5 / 15.8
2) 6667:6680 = 6.2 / 17.2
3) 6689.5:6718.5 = 6.0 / 23.2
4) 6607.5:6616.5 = 5.3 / 16.1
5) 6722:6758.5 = 7.5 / 20.7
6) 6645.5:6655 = 5.2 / 16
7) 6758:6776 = 6.1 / 15.1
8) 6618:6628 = 5.8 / 15.9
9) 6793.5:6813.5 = 4.2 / 15.1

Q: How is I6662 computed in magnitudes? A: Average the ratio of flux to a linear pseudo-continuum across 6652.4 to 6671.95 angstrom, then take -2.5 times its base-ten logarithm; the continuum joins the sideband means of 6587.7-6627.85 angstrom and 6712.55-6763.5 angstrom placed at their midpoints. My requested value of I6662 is 0.14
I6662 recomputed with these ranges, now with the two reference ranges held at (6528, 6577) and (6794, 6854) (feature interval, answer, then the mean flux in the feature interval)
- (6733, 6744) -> 0.32 mag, 18.3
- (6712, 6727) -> -0.21 mag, 32.1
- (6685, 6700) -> 0.49 mag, 18.5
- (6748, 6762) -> 0.44 mag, 15.2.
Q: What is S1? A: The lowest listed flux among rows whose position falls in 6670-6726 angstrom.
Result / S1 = 14.52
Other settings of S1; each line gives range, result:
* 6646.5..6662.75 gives 15.33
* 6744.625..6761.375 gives 14.33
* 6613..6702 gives 14.03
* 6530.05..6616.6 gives 14.3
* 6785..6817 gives 14.47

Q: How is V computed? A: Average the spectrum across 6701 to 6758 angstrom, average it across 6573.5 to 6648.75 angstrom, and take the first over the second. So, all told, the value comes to 1.11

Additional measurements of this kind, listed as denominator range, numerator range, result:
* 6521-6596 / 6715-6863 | 0.47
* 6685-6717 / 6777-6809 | 0.72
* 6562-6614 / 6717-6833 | 0.48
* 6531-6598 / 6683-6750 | 0.55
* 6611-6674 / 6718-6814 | 1.10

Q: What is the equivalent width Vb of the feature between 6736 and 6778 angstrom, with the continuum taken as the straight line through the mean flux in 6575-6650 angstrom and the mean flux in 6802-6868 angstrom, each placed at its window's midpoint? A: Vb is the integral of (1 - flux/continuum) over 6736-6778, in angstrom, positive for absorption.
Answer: 5.2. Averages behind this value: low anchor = 20.7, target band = 15.3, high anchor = 15.8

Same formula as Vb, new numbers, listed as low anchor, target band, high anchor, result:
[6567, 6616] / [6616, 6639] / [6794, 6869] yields 6.8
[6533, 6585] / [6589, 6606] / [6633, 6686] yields 8.9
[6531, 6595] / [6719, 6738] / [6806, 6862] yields -1.0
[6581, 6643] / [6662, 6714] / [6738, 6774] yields -0.8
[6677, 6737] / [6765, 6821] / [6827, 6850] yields 9.3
